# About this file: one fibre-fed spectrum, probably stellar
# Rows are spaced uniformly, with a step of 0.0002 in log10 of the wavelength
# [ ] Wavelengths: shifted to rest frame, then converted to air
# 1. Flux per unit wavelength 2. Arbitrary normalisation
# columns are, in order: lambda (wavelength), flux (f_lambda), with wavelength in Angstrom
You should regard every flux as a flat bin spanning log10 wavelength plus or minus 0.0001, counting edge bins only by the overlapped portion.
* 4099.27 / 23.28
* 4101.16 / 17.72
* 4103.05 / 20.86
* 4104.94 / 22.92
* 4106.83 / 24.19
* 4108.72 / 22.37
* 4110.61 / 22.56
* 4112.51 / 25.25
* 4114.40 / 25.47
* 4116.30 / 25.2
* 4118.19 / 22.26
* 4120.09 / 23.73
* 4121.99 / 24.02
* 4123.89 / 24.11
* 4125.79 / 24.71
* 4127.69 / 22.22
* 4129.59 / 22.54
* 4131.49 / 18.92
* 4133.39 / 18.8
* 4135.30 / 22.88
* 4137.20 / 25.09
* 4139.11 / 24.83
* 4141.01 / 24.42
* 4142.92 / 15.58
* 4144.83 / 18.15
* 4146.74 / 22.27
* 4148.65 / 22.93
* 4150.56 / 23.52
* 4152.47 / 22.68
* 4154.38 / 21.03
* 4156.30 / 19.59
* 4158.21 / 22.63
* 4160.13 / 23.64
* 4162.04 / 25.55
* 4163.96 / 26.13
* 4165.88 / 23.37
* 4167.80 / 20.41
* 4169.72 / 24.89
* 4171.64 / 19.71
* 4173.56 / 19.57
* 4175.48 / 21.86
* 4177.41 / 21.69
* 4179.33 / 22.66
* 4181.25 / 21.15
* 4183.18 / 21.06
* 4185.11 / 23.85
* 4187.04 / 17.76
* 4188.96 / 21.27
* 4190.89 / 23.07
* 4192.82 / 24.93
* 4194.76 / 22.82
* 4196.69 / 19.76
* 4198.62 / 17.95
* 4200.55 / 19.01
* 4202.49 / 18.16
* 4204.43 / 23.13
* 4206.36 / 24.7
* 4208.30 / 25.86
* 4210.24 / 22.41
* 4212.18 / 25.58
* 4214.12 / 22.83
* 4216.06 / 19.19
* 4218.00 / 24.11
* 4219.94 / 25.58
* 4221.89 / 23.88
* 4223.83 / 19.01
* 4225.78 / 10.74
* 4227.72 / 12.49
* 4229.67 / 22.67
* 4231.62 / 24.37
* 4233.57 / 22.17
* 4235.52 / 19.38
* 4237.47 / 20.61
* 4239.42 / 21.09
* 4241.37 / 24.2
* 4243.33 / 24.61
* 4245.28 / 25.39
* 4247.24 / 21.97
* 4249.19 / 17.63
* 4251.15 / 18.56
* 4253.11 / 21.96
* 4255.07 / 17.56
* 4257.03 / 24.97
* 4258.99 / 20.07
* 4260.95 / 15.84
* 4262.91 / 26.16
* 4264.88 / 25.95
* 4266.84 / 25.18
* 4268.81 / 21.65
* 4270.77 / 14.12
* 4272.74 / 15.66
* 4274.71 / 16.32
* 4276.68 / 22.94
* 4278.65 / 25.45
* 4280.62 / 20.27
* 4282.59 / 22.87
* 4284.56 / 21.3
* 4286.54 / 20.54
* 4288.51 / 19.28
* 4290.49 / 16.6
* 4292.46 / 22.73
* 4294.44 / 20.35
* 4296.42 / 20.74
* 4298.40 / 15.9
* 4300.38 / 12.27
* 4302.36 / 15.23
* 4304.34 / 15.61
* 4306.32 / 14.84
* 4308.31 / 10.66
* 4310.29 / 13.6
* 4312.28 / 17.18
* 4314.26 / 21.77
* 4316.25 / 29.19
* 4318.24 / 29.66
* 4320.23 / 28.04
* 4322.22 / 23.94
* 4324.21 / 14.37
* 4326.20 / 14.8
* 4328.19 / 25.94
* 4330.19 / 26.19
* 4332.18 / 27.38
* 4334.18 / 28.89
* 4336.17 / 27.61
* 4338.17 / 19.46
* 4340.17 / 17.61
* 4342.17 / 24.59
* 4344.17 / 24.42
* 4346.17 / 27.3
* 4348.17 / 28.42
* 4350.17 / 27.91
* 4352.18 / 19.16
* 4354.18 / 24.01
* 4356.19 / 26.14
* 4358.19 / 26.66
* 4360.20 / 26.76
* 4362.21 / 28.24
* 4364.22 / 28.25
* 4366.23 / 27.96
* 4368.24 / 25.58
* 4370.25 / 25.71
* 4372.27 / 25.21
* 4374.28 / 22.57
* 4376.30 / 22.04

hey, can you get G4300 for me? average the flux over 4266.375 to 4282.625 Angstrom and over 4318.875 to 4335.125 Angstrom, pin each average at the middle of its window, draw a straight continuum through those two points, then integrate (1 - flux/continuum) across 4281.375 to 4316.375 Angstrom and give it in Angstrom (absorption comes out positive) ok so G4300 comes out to 5.93 Angstrom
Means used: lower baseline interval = 20.2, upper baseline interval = 23.8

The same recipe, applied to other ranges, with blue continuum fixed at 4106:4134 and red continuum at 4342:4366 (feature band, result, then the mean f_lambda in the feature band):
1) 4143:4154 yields 1.00 Angstrom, 21.4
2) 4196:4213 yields 1.67 Angstrom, 21.8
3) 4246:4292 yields 8.11 Angstrom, 20.6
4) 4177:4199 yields 2.21 Angstrom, 21.6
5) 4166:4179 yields 1.23 Angstrom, 21.5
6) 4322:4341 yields 2.36 Angstrom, 22.6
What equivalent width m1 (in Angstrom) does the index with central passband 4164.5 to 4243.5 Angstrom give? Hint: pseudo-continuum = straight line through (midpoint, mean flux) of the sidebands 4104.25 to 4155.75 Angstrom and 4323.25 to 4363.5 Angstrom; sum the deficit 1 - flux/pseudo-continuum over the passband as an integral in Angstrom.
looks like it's 5.8 Angstrom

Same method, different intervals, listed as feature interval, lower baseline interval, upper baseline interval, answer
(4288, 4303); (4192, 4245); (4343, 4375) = 3.8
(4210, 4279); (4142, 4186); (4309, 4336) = 4.3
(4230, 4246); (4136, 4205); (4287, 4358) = -0.7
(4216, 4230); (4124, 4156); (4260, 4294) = 1.1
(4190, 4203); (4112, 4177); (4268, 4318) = 0.2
